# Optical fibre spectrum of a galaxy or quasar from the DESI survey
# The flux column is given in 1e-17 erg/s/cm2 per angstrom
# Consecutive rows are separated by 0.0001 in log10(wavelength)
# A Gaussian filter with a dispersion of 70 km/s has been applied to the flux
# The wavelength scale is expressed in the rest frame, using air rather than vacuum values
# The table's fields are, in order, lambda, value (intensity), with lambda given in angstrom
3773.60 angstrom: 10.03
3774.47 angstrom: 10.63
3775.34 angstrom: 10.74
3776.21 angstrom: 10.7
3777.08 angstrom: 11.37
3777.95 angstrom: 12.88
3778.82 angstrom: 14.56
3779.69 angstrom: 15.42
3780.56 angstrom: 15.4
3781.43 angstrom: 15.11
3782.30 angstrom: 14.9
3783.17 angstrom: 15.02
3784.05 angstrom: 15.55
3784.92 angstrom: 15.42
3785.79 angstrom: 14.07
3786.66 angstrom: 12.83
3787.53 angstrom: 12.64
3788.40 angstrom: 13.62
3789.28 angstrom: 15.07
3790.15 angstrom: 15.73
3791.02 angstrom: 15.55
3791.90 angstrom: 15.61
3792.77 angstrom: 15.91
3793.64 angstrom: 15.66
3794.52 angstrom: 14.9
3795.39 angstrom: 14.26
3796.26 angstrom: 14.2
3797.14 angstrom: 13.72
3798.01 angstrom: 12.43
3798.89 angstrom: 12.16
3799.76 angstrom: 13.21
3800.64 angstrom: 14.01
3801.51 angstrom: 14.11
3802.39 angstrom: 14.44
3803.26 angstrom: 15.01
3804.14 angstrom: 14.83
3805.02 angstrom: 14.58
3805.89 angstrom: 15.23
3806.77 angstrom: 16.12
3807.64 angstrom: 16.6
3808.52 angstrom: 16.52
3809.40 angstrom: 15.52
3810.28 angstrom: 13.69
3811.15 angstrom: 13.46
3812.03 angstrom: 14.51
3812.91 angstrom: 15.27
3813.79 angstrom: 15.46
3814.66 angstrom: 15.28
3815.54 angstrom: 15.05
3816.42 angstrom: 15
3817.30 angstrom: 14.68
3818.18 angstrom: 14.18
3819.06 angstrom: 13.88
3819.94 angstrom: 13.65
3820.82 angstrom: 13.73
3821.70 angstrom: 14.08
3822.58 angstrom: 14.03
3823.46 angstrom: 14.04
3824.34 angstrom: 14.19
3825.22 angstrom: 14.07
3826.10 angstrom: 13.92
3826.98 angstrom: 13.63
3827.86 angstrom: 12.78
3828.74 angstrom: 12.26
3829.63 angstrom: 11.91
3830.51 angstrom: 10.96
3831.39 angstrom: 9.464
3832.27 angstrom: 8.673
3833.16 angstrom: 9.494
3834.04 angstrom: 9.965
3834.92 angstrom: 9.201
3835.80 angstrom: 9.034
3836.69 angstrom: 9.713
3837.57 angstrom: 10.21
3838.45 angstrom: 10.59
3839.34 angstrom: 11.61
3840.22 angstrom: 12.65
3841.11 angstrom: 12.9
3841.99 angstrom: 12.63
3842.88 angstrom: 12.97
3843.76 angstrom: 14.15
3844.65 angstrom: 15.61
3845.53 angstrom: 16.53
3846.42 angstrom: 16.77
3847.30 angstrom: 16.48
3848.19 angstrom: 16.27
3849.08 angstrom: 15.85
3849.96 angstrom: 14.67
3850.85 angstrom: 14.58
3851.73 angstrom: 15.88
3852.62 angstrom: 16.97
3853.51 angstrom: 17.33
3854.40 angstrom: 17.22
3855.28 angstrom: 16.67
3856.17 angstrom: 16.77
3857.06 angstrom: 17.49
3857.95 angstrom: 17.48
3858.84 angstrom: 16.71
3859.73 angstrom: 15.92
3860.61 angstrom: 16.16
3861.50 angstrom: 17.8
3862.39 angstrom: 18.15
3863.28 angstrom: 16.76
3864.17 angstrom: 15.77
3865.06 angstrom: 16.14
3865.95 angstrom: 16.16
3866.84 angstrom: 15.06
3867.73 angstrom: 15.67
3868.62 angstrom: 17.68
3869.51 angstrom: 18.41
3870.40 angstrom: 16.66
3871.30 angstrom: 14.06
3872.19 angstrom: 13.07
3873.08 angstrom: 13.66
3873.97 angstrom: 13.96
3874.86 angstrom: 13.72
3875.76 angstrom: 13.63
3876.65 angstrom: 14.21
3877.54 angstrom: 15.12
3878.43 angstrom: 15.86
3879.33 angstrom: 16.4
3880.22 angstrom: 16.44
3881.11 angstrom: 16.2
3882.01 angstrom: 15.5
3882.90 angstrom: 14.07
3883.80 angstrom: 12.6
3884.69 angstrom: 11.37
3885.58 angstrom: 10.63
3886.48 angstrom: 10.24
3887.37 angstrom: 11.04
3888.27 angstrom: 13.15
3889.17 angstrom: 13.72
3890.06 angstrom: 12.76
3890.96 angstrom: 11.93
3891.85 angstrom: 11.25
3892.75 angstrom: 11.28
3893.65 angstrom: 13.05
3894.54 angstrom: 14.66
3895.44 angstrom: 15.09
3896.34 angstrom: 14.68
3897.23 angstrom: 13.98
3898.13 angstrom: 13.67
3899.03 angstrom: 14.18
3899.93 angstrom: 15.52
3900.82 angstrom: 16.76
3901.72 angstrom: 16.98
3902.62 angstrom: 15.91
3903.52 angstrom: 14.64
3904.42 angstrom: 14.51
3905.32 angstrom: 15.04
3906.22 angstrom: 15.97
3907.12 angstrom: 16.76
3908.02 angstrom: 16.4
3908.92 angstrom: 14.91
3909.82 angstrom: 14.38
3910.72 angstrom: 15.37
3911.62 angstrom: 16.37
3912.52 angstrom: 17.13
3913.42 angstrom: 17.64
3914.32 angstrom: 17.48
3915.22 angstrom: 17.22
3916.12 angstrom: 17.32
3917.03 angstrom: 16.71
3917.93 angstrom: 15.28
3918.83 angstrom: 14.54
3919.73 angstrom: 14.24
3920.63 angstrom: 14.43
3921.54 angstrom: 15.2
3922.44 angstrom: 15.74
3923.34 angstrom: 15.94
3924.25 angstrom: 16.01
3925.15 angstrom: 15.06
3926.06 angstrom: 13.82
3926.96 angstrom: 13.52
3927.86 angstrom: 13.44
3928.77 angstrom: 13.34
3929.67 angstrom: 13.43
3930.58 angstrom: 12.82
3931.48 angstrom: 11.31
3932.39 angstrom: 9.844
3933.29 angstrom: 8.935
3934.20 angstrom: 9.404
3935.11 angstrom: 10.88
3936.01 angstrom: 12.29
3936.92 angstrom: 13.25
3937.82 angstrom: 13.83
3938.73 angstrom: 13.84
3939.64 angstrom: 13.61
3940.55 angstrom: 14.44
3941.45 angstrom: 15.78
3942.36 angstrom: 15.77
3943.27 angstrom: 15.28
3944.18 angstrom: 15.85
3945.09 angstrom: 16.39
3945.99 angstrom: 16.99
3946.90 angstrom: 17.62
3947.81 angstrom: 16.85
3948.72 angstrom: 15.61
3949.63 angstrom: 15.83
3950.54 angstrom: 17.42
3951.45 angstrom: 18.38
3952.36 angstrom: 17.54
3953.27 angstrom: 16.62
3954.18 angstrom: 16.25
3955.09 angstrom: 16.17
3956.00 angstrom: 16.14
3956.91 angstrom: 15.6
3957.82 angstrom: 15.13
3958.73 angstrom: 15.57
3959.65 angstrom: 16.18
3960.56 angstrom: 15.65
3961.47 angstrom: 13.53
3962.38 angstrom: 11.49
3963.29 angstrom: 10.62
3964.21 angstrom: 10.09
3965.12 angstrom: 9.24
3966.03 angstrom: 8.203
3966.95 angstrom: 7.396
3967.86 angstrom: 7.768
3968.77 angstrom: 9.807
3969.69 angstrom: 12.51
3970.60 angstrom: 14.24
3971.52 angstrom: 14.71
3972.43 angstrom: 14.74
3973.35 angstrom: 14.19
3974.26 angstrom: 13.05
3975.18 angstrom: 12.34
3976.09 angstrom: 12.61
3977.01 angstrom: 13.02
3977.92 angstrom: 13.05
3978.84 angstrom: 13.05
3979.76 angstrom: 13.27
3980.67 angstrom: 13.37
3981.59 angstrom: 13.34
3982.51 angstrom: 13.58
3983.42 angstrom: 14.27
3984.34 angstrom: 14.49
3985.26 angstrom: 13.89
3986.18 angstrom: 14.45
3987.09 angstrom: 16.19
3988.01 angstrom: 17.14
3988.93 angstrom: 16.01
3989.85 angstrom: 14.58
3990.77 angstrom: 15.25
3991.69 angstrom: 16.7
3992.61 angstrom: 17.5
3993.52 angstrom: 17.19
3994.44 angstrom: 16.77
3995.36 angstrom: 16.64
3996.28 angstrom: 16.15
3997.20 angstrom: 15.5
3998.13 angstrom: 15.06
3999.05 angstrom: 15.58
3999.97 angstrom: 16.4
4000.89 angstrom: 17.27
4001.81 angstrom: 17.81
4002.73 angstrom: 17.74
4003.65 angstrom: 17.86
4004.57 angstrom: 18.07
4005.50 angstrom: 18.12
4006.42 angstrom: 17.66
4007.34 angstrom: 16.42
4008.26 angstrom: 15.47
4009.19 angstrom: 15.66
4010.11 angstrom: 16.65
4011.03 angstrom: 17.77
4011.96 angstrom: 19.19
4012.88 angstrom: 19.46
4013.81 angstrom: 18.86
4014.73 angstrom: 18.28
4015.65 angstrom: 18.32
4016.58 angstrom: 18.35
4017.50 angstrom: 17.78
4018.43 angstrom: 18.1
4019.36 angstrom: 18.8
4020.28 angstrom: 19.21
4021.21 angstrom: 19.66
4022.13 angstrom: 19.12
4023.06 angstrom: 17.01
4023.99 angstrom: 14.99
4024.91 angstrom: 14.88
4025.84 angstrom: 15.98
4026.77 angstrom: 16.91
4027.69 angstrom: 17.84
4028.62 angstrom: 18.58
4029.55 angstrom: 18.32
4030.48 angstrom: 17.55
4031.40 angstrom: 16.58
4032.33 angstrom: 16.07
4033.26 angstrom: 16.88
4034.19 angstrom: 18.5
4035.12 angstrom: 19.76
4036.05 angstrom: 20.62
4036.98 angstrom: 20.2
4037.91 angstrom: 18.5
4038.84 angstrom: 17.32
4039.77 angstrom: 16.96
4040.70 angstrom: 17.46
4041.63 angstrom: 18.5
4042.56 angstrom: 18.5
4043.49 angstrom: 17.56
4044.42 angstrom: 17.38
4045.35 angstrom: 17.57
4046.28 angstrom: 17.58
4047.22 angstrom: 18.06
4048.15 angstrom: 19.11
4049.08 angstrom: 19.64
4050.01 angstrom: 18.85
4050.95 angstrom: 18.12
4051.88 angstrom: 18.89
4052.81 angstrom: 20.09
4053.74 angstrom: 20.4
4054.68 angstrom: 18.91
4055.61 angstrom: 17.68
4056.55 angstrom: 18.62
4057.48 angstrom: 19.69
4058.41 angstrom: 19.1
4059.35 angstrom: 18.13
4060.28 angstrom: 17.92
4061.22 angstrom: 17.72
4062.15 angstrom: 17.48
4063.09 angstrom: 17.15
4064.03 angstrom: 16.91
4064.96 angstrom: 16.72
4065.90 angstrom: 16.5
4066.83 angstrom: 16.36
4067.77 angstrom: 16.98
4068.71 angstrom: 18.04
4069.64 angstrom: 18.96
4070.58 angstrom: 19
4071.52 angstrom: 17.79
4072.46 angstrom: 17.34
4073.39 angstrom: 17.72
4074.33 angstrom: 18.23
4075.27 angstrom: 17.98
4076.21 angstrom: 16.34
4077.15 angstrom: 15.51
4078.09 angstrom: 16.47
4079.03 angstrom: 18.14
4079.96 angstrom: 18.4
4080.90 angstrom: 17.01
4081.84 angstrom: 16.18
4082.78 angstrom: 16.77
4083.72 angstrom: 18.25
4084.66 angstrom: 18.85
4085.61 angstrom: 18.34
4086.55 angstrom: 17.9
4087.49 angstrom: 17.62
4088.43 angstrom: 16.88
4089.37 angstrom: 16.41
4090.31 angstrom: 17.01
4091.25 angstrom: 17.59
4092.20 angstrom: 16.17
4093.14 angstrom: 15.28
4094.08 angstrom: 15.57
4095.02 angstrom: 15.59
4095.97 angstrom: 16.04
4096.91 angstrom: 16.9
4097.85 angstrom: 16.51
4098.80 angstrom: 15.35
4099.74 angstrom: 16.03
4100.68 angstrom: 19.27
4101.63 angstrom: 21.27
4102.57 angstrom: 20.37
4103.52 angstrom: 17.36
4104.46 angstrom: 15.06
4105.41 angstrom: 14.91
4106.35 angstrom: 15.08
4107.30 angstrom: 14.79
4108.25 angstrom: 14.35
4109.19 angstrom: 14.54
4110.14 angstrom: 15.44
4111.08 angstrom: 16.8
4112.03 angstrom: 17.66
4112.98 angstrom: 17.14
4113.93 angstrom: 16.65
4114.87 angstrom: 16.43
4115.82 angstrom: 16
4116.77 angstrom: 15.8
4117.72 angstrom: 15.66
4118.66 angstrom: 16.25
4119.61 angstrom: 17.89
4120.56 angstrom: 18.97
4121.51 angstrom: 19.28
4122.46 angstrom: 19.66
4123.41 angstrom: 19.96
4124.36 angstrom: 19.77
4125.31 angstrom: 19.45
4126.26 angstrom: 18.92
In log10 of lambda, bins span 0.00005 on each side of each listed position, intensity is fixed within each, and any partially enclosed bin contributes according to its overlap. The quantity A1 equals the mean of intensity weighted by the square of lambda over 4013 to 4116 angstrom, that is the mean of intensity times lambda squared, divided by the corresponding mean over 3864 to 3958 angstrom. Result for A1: 1.3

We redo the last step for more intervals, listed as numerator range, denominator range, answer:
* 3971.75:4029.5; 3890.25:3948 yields 1.16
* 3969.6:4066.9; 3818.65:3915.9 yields 1.27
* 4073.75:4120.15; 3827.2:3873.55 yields 1.32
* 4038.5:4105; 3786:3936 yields 1.37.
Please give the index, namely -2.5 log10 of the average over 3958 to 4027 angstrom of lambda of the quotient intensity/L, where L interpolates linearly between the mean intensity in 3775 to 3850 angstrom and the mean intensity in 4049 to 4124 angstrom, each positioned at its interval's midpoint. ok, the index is 0.06 mag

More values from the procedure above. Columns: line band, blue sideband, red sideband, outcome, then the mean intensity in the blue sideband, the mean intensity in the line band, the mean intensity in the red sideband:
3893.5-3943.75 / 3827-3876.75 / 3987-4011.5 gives 0.06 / 14.3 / 14.6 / 16.6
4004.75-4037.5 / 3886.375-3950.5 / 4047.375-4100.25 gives -0.08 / 14.5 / 17.8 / 17.6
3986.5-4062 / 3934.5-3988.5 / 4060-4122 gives -0.14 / 14.1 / 17.7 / 17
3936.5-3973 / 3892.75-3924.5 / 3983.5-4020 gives 0.13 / 15.5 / 14.3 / 16.9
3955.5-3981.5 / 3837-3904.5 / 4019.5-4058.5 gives 0.30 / 14.8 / 12.7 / 18.2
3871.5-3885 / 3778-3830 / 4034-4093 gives 0.07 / 14.4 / 14.4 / 17.9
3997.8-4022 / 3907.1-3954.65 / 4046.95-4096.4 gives -0.08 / 15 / 17.7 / 17.7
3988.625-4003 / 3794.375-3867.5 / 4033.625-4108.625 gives 0.01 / 14.3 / 16.4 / 17.6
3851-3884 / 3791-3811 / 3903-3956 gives -0.07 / 14.7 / 15.9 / 15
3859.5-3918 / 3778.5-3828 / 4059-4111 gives 0.02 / 14.5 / 15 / 17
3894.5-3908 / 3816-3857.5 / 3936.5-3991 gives -0.10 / 13.6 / 15.3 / 14.2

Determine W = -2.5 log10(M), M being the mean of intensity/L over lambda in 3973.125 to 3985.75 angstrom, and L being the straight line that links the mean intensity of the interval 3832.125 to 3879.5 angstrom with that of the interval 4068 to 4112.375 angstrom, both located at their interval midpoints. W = 0.19 mag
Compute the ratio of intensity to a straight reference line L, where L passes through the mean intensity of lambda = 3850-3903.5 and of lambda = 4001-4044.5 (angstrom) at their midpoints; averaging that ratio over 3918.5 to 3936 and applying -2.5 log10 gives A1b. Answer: 0.20 mag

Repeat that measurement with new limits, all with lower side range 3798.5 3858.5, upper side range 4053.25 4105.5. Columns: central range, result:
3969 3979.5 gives 0.20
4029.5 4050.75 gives -0.08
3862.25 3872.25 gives -0.12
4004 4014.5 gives -0.07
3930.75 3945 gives 0.19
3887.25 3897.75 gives 0.14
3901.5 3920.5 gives -0.05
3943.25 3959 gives -0.05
